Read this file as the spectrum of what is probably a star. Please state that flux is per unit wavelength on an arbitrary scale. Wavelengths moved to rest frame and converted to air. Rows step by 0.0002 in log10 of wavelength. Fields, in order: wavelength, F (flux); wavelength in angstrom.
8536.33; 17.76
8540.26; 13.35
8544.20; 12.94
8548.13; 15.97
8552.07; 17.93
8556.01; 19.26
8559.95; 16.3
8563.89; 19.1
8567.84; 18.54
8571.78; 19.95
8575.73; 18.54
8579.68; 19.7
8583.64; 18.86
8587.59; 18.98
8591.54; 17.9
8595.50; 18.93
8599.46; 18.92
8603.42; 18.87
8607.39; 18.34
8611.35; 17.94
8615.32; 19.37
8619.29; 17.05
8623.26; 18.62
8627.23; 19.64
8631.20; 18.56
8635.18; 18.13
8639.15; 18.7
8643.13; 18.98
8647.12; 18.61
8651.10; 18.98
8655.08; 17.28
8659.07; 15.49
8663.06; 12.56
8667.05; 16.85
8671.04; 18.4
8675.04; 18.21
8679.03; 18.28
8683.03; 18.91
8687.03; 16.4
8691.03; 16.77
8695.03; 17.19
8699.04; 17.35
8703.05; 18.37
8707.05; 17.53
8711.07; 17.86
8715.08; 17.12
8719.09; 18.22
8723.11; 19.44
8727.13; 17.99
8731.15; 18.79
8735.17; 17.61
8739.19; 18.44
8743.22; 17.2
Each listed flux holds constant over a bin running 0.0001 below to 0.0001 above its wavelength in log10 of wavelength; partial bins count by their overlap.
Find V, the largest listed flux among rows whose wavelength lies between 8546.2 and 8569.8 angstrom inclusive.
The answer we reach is 19.26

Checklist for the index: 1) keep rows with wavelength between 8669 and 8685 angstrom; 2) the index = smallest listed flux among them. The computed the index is 18.21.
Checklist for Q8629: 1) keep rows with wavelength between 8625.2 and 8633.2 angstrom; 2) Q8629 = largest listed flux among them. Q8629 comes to 19.64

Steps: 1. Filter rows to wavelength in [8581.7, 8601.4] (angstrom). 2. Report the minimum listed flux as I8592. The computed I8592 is 17.9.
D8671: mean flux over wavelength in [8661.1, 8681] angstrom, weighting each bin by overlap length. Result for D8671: 16.9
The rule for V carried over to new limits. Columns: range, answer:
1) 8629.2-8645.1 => 18.98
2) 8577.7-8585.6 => 19.7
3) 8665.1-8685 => 18.91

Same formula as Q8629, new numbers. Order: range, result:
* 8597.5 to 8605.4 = 18.92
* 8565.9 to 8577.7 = 19.95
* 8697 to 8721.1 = 18.37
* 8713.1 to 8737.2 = 19.44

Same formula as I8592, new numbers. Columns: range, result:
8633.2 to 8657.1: 17.28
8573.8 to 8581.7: 18.54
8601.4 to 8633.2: 17.05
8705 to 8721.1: 17.12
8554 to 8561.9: 16.3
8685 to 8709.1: 16.4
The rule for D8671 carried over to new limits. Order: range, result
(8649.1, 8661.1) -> 17.2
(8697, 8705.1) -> 17.9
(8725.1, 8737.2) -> 18.1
